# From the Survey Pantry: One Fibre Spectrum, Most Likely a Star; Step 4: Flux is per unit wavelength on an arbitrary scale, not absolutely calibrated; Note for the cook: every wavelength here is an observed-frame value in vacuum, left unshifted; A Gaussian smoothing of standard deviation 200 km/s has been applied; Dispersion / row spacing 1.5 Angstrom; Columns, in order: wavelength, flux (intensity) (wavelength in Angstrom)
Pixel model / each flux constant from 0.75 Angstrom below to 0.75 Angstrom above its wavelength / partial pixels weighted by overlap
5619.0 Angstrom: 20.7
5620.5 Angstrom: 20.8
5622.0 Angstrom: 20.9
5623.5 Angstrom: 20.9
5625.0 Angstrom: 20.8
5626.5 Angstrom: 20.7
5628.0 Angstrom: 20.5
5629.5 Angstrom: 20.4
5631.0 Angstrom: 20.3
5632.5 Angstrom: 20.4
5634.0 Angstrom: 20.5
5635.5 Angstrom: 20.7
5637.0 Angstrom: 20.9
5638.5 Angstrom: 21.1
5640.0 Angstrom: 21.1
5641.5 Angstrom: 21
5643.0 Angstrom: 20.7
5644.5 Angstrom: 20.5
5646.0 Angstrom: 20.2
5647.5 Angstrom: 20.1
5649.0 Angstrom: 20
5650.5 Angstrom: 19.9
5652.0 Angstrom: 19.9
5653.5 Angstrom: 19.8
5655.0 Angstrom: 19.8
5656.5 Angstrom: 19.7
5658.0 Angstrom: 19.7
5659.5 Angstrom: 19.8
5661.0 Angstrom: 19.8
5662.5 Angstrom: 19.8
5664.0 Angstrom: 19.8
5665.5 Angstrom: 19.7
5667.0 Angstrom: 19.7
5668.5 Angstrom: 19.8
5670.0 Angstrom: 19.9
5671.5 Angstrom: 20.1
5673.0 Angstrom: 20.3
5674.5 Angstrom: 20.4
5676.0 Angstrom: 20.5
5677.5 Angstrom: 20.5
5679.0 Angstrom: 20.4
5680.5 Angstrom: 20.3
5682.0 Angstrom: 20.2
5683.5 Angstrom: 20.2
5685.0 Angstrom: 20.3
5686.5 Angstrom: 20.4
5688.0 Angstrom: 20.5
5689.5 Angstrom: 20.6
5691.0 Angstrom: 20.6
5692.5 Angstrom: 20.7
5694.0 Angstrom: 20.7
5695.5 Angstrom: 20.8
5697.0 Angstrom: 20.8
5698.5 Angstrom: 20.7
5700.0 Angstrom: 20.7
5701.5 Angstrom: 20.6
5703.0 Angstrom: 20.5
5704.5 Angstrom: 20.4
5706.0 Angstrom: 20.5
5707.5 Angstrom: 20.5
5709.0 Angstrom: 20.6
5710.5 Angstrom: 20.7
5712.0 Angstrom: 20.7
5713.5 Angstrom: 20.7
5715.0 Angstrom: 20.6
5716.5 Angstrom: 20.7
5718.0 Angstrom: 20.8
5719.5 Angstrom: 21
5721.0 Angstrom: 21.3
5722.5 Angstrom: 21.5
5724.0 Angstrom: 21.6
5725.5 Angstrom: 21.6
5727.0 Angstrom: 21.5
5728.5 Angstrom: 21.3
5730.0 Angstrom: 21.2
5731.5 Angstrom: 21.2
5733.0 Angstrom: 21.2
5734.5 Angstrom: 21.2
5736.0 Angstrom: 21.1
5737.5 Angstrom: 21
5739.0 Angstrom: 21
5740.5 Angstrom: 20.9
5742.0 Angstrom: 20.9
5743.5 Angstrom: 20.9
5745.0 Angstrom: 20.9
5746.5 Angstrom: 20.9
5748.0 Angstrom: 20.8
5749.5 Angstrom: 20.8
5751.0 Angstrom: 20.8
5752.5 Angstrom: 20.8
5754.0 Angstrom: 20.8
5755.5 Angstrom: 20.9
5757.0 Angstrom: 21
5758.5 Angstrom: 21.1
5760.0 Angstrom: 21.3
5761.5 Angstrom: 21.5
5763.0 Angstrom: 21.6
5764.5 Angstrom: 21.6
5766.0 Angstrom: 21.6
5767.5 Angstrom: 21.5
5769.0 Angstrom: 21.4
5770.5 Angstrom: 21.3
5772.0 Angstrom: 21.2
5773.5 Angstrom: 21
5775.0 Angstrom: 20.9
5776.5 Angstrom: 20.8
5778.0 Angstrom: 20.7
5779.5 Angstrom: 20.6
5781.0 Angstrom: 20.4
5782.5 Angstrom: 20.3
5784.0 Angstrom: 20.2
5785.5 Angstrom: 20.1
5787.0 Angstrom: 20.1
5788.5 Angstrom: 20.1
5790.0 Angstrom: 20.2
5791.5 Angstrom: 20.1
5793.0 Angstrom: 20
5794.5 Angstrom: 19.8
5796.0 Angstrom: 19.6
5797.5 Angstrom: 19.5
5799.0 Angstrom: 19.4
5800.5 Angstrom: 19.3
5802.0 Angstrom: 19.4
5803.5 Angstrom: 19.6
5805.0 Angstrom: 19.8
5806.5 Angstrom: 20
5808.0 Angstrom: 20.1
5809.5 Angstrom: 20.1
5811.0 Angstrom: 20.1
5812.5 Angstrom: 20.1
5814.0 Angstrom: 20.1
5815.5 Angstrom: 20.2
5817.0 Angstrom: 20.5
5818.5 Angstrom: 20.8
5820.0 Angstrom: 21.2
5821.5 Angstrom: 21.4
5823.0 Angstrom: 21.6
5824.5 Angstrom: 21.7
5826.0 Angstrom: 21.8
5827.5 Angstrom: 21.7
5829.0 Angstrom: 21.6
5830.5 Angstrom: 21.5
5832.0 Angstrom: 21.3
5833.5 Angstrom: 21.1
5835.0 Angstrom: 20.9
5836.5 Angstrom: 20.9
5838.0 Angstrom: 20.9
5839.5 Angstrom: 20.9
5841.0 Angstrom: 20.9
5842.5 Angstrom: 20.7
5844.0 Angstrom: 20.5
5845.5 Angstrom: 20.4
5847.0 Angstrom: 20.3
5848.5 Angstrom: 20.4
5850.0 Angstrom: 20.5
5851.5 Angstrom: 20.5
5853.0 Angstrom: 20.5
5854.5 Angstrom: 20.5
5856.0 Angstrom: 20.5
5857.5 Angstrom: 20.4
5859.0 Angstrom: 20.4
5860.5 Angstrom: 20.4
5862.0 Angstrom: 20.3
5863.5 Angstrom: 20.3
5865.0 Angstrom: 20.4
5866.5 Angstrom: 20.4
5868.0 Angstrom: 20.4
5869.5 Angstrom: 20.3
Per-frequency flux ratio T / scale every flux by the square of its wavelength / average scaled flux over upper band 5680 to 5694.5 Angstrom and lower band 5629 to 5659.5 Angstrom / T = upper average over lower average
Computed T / 1.0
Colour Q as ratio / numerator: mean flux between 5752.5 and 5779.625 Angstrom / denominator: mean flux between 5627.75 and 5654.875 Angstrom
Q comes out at 1.04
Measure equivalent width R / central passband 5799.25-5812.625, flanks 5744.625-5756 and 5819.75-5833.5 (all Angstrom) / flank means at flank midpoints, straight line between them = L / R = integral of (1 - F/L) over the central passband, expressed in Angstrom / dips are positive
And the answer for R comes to 1.0 Angstrom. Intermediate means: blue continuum 20.8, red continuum 21.5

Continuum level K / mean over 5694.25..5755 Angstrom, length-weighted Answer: 20.9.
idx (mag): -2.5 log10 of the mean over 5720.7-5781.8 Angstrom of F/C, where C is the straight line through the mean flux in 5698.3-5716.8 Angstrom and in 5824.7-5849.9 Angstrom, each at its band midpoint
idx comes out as -0.020 mag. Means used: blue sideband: 20.6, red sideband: 21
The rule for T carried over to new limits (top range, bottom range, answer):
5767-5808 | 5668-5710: 1.03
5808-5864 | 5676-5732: 1.05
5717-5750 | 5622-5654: 1.06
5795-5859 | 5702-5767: 1.01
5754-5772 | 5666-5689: 1.09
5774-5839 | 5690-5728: 1.02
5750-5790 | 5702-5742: 1.01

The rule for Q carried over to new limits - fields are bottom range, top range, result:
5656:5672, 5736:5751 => 1.06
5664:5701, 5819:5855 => 1.03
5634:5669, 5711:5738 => 1.05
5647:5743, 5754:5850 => 1.01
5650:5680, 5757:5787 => 1.05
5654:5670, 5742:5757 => 1.06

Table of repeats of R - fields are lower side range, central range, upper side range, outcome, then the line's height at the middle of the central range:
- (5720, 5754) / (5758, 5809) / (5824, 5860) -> 1.3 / 21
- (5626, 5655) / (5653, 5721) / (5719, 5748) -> 1.5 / 20.8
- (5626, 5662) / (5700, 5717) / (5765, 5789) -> 0.0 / 20.5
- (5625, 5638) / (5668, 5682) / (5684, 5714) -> 0.2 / 20.6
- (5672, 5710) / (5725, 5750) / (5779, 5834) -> -0.7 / 20.5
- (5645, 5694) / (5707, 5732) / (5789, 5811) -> -1.3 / 20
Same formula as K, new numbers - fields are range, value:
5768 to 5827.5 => 20.4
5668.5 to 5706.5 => 20.5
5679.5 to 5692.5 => 20.4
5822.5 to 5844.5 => 21.2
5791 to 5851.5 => 20.5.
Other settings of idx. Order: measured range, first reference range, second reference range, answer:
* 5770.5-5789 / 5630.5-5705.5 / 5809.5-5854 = 0.01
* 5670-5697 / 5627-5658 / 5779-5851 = 0.00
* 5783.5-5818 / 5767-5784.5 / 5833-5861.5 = 0.04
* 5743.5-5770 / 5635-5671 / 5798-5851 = -0.04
